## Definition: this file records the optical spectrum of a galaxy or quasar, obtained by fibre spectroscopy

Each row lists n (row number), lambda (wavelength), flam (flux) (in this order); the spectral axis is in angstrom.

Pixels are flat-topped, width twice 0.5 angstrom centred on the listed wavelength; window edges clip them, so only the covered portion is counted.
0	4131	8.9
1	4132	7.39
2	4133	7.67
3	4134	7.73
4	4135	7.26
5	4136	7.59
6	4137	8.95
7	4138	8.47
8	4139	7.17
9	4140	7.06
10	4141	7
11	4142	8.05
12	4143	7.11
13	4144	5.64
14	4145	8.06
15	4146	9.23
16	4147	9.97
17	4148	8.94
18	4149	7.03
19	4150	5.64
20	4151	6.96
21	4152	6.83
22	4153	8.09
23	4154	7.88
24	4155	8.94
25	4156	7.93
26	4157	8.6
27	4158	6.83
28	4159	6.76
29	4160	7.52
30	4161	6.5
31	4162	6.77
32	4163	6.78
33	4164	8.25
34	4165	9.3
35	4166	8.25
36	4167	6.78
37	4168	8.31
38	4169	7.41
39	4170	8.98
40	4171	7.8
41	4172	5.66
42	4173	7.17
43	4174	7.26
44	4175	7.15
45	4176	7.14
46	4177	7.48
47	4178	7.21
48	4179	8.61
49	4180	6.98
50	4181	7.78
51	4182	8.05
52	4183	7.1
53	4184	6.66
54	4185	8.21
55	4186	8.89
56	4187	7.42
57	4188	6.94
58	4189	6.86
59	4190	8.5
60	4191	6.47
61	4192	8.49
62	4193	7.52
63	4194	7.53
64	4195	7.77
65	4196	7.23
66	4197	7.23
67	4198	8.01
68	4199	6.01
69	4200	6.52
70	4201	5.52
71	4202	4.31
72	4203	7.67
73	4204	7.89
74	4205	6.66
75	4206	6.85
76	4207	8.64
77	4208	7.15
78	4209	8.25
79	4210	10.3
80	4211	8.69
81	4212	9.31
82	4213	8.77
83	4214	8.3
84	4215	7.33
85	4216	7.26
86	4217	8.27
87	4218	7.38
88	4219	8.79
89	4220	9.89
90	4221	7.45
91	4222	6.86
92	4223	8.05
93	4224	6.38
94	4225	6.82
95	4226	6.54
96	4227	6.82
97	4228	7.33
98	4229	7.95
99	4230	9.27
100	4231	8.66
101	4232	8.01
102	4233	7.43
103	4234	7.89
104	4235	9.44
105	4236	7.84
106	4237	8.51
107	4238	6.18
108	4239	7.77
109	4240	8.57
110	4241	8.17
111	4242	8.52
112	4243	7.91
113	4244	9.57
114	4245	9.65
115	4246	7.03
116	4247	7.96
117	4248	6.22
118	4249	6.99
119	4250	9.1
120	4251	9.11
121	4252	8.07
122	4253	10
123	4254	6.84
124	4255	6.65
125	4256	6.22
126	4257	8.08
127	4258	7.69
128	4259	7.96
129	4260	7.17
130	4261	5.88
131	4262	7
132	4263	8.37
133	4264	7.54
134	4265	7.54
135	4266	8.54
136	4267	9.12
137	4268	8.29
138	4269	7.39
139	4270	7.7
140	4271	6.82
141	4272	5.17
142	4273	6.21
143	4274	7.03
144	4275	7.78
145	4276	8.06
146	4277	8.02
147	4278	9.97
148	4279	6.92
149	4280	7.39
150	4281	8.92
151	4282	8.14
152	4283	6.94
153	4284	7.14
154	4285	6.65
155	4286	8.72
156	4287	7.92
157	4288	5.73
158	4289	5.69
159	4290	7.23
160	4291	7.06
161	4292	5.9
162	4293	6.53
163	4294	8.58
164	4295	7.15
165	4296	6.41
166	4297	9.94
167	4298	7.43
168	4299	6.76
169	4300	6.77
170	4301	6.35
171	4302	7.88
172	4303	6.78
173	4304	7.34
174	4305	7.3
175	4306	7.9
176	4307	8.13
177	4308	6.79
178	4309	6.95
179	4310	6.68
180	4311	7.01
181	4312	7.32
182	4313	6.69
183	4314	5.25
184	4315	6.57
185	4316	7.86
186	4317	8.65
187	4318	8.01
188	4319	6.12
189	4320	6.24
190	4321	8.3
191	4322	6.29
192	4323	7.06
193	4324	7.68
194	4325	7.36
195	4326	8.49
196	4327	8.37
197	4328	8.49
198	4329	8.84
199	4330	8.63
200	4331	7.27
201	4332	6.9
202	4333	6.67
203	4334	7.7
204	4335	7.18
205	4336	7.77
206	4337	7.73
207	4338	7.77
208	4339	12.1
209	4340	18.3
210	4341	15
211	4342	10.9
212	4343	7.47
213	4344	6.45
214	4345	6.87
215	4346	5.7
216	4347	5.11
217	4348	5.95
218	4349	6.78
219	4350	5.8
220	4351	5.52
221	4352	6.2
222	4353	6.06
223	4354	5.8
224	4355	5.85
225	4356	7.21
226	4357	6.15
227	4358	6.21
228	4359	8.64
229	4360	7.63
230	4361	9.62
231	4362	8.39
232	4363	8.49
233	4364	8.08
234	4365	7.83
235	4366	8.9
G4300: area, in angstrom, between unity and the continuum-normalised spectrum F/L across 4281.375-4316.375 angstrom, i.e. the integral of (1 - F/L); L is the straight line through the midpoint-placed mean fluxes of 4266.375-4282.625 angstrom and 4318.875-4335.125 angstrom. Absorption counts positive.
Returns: 2.2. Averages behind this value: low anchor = 7.68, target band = 7.13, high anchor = 7.54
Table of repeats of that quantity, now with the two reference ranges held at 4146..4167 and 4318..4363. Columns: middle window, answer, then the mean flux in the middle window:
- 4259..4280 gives 0.5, 7.53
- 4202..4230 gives -0.3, 7.8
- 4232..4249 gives -0.6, 8.01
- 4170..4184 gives 0.6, 7.37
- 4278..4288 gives 0.1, 7.66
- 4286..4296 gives 1.0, 6.94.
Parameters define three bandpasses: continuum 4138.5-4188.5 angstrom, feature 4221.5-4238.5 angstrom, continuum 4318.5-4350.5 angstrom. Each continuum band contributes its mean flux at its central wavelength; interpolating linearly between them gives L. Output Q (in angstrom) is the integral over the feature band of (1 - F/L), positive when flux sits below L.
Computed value 0.22 angstrom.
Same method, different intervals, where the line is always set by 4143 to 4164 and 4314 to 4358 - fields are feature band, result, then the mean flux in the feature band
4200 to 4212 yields 0.15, 7.49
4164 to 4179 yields -0.12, 7.62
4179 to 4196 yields -0.05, 7.59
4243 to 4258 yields -0.68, 7.95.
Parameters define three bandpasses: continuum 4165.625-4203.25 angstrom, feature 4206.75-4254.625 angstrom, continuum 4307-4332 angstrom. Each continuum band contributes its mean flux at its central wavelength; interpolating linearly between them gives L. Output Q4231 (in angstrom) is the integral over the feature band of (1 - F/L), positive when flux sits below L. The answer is -4.6 angstrom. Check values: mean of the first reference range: 7.33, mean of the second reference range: 7.38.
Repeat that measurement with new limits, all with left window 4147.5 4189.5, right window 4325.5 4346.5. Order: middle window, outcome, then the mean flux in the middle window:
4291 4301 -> 1.5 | 7.22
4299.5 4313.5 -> 2.3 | 7.13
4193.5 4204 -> 1.2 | 6.83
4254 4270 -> 1.3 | 7.54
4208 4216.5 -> -0.6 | 8.45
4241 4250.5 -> 0.0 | 8.11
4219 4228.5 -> 0.6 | 7.42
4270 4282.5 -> 1.2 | 7.54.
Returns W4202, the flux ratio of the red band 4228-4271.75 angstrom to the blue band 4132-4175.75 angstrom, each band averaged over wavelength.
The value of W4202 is 1.04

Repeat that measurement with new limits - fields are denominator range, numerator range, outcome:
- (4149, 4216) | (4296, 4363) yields 1.01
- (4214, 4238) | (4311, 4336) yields 0.95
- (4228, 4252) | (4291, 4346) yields 0.96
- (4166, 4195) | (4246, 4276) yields 1.00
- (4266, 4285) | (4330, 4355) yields 1.03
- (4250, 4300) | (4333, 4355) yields 1.06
